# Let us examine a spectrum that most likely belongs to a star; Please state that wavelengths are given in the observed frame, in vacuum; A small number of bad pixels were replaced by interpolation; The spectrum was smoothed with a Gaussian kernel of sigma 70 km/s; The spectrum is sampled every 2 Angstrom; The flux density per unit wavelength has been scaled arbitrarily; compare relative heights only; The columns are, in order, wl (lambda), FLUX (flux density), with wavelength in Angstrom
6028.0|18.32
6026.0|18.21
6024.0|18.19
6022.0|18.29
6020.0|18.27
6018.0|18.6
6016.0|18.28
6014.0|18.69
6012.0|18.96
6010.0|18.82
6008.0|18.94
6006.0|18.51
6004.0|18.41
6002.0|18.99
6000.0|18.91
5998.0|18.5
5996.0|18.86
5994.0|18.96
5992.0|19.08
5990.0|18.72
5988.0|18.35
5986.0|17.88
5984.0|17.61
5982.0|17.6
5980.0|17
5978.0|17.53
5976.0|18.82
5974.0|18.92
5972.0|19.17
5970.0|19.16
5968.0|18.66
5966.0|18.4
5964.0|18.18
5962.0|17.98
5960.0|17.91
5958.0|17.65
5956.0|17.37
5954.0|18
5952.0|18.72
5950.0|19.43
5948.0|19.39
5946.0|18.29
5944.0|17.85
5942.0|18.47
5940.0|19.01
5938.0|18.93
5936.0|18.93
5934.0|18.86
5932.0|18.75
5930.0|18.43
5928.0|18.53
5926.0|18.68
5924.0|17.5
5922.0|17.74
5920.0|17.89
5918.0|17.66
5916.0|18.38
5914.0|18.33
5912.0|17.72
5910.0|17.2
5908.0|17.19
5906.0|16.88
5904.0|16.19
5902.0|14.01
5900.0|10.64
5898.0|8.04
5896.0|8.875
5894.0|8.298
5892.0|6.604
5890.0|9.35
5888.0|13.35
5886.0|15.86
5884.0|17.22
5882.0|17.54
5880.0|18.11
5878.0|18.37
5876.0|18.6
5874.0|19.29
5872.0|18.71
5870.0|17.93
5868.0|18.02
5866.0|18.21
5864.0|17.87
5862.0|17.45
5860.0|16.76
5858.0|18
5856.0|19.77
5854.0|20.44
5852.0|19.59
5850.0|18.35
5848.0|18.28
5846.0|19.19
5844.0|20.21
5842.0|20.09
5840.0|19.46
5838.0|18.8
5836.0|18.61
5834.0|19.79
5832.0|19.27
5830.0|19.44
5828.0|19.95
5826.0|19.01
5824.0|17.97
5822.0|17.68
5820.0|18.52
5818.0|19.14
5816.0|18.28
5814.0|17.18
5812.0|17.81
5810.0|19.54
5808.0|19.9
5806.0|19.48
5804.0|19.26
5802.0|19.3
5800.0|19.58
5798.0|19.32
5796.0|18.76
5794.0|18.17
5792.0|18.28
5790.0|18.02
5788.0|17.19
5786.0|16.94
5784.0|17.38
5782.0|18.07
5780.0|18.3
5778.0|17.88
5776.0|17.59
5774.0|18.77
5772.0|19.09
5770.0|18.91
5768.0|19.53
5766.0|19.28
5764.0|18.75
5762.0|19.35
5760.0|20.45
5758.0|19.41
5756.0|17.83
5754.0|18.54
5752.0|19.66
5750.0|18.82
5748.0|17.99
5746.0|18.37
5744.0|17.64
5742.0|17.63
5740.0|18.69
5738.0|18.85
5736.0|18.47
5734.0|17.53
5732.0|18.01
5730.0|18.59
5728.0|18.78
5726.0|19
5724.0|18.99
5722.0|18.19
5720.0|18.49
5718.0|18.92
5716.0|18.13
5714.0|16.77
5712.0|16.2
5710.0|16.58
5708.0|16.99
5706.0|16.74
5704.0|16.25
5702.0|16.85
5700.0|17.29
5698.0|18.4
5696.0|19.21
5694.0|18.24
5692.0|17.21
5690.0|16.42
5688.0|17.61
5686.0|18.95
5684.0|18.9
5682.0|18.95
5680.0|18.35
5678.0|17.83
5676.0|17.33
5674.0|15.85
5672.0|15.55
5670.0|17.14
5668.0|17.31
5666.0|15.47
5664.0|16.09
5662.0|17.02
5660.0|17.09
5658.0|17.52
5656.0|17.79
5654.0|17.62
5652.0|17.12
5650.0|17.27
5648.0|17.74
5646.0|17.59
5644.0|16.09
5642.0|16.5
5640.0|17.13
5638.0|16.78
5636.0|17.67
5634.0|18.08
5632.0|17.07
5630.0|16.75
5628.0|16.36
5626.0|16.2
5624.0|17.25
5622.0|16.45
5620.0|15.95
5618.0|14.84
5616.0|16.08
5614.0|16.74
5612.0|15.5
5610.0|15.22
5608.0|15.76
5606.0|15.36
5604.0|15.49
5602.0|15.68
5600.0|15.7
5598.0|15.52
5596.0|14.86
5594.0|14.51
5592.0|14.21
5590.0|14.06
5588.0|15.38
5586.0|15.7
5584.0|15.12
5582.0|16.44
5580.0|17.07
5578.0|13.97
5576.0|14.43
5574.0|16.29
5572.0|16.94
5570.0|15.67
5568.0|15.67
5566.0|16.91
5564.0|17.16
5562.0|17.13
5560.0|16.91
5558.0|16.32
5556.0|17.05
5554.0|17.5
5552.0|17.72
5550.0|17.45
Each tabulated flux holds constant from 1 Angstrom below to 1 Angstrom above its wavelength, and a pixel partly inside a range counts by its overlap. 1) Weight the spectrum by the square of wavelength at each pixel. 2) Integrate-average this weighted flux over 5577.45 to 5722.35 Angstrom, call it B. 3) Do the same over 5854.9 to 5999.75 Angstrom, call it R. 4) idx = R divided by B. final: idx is 1.14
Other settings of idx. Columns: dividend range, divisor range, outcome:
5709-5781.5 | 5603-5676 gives 1.15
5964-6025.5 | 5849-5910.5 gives 1.21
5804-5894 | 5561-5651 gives 1.21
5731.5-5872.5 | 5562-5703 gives 1.19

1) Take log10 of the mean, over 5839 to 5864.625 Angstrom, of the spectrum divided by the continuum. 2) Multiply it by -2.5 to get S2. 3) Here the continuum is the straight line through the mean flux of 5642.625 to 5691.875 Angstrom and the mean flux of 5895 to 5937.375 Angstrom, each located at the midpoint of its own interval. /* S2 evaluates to -0.133 mag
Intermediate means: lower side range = 17.3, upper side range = 16.5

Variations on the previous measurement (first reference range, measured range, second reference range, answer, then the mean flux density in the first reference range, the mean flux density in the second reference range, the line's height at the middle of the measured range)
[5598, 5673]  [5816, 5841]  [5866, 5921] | -0.201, 16.6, 15.5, 15.7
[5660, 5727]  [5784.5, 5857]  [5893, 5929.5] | -0.156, 17.5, 15.6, 16.4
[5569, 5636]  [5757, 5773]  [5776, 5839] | -0.078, 15.8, 18.6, 18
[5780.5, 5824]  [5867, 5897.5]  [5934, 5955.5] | 0.235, 18.5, 18.7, 18.6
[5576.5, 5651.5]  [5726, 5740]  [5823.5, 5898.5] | -0.114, 16.1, 17.2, 16.6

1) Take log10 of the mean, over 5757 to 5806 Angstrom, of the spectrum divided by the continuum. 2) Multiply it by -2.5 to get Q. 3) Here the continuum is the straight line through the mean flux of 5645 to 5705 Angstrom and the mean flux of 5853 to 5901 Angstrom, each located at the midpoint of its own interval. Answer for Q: -0.14 mag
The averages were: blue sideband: 17.4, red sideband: 15.6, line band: 18.7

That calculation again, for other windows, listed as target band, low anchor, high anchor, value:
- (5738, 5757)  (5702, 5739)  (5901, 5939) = -0.033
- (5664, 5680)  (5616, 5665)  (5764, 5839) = 0.034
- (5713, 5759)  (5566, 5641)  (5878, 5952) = -0.147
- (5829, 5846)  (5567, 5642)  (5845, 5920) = -0.196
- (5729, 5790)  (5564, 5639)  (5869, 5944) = -0.147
